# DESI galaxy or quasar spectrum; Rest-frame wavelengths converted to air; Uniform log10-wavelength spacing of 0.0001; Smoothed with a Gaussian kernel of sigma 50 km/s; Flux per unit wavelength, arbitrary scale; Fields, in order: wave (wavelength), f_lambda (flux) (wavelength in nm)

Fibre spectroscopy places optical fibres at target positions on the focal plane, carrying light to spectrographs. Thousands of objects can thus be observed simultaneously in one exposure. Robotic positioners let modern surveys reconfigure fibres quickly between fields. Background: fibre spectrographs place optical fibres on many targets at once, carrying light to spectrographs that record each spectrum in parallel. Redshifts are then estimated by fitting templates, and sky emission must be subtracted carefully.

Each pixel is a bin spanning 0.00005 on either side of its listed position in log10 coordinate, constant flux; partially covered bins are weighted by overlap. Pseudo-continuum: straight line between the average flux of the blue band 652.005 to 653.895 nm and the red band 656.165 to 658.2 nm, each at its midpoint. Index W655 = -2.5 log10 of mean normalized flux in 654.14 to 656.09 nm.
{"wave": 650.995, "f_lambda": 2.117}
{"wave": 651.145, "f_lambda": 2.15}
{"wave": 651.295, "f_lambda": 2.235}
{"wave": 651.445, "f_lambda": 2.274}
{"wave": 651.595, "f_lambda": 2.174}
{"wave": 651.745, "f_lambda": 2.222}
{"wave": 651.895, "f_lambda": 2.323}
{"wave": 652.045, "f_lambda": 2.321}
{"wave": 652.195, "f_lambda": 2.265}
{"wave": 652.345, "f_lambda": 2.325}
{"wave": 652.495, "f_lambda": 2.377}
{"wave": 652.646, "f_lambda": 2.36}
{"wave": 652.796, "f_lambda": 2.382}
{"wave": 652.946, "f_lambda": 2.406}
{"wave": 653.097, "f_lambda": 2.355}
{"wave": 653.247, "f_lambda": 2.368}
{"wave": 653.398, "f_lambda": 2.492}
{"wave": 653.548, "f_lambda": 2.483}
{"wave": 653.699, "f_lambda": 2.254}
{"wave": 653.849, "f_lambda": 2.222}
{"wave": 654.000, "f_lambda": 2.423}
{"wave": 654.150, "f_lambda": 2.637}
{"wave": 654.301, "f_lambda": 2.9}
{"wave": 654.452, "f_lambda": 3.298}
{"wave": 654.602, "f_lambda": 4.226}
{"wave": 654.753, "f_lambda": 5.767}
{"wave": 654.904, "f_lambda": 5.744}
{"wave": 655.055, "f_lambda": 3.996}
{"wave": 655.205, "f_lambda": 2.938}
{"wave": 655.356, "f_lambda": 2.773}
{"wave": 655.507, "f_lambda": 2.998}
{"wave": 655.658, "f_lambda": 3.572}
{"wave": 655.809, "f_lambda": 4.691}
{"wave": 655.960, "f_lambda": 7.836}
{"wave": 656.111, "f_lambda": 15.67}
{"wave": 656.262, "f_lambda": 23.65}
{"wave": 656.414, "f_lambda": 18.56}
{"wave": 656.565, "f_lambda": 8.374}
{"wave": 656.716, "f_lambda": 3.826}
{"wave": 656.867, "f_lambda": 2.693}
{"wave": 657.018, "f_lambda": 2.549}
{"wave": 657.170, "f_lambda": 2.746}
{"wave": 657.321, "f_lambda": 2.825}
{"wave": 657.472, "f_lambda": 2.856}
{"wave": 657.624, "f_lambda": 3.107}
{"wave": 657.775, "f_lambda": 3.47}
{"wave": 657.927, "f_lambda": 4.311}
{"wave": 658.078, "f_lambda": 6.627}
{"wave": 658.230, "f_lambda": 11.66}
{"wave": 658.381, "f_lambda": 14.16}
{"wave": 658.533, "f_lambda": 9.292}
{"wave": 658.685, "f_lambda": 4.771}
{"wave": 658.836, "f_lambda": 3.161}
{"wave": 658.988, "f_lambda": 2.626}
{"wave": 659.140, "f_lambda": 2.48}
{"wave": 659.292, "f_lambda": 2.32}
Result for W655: 0.05 mag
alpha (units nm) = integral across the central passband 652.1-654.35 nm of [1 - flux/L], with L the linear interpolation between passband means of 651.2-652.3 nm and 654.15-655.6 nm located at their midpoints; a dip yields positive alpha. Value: 0.415 nm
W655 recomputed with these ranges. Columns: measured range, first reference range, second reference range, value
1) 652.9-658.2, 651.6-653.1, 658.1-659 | 0.05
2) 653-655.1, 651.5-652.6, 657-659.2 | 0.03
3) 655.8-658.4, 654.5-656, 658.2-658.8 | -0.15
